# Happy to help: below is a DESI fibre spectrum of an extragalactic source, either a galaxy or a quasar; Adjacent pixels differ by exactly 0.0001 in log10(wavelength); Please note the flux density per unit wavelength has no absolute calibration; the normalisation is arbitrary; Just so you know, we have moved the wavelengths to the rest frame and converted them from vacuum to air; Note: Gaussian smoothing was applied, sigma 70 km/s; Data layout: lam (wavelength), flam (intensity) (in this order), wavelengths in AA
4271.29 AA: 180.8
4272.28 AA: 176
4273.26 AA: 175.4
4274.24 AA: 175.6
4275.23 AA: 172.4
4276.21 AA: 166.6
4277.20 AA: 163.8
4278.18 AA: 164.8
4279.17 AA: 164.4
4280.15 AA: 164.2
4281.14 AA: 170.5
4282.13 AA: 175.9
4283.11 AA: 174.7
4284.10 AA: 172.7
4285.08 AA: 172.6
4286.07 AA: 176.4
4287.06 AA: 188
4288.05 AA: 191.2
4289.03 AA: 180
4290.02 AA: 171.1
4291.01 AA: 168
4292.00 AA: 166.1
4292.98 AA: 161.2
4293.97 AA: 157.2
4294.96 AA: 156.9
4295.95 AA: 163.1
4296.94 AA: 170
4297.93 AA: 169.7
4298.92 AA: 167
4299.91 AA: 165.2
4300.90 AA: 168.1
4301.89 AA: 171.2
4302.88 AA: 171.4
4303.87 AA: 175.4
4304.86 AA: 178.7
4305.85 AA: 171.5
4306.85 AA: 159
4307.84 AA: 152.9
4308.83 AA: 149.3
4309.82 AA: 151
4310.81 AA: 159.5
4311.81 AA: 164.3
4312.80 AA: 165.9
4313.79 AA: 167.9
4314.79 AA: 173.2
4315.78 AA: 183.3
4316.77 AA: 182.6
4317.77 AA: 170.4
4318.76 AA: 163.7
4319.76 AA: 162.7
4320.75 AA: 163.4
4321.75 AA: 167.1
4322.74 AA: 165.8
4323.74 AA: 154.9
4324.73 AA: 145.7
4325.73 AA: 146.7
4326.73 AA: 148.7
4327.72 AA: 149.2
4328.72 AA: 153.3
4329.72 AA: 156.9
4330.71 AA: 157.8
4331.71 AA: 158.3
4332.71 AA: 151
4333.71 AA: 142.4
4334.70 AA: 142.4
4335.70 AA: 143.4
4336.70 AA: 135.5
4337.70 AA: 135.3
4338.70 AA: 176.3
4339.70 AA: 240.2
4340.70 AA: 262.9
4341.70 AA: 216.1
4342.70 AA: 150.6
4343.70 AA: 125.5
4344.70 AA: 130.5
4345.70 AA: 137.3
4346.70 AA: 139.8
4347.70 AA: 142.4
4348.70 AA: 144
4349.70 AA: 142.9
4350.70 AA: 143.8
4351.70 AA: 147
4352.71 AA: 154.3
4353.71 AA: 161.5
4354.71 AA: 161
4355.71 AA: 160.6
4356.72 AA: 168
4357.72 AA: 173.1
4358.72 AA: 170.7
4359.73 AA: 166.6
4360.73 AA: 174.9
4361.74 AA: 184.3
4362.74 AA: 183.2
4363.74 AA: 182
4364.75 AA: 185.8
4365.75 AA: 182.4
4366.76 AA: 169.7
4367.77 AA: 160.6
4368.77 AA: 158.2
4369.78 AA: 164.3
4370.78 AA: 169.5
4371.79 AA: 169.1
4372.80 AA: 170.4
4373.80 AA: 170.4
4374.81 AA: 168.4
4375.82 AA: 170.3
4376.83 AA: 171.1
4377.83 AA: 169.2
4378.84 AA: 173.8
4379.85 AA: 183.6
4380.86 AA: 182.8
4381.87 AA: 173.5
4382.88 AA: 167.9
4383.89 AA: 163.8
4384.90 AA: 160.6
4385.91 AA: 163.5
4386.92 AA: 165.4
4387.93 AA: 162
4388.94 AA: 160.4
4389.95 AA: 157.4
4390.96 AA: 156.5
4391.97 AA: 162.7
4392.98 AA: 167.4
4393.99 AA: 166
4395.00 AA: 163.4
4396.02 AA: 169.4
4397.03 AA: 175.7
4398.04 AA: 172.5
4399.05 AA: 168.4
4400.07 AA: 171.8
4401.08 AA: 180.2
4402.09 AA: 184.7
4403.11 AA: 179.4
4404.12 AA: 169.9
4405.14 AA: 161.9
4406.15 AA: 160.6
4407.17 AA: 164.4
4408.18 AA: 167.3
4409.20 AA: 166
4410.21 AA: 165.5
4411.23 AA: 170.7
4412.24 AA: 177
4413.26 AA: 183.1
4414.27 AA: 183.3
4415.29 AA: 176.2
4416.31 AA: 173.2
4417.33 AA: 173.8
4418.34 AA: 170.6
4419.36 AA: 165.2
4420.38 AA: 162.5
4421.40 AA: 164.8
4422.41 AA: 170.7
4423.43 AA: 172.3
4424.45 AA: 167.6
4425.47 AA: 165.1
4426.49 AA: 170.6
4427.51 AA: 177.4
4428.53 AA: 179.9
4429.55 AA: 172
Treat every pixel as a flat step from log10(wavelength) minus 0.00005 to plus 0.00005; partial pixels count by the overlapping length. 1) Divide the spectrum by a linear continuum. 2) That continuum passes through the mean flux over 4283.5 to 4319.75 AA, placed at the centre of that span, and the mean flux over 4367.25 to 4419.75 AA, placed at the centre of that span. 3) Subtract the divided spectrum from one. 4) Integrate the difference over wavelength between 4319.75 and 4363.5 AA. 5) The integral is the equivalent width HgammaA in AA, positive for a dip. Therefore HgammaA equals 2.30 AA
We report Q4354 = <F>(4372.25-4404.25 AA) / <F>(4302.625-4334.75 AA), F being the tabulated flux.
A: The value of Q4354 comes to 1.1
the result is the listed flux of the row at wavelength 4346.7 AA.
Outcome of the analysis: 139.8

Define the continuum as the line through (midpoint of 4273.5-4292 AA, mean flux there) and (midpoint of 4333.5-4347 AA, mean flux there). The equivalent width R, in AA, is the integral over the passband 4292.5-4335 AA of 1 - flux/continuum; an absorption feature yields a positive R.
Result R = 1.51 AA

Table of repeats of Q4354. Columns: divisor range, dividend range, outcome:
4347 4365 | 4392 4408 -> 1.04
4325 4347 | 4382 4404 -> 1.05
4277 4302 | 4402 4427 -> 1.00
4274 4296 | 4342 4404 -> 0.97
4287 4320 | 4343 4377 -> 0.96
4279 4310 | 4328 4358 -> 0.94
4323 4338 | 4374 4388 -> 1.14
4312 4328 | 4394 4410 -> 1.04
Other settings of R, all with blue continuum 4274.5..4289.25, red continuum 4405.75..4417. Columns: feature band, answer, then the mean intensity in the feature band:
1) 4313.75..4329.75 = 1.0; 162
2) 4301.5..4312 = 0.5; 164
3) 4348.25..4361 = 1.0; 159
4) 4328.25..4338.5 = 1.4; 148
